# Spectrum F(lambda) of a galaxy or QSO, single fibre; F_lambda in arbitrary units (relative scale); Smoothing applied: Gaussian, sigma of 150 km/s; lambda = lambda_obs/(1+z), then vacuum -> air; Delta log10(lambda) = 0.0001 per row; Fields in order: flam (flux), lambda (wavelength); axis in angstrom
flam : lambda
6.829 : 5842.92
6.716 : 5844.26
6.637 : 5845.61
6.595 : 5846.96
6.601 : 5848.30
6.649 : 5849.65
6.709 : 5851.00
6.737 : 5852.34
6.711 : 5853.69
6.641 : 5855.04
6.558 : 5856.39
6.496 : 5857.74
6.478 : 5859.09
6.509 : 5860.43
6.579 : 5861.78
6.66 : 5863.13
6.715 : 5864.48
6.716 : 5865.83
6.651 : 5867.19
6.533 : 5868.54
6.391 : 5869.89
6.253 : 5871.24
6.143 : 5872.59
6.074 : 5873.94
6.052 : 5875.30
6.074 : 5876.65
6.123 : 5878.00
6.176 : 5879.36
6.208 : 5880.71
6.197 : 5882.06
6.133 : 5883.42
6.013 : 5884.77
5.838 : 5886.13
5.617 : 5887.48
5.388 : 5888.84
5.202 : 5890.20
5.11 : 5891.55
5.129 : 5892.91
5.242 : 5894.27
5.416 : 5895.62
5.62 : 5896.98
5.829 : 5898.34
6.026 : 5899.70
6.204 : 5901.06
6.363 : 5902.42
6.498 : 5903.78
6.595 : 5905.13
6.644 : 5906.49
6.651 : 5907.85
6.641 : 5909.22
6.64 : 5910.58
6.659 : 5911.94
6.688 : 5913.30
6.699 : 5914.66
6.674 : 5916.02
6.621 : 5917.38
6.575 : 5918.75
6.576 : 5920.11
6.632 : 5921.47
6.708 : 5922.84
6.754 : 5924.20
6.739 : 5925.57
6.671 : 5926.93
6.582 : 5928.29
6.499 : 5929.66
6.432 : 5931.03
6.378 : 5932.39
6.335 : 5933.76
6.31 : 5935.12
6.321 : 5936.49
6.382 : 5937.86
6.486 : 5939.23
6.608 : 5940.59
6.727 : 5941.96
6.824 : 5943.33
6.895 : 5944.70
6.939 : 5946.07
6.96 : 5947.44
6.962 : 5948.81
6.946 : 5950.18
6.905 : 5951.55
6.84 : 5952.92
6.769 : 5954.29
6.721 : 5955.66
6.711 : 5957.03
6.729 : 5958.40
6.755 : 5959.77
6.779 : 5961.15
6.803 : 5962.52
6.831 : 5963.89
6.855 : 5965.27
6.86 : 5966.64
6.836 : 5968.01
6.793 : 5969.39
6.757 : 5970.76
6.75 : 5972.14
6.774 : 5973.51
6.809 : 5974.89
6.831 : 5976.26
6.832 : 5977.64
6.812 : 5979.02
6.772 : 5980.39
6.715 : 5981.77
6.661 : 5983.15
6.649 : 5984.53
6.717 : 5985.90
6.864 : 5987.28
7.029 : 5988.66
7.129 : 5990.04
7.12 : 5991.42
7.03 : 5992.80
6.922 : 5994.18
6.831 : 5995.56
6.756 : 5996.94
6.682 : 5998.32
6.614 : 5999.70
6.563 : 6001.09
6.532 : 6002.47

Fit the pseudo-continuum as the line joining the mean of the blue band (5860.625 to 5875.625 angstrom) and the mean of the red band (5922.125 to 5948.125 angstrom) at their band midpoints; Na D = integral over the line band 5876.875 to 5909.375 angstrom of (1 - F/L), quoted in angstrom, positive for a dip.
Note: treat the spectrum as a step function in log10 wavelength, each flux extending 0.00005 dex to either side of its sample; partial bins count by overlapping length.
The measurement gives 2.8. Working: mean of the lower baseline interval 6.44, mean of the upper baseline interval 6.61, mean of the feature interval 5.94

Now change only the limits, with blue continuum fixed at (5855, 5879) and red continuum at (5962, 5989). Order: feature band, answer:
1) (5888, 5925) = 1.9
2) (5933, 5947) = 0.2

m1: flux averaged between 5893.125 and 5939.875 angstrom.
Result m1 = 6.4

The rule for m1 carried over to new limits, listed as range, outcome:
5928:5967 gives 6.69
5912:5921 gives 6.64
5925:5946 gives 6.56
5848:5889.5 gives 6.34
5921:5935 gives 6.56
